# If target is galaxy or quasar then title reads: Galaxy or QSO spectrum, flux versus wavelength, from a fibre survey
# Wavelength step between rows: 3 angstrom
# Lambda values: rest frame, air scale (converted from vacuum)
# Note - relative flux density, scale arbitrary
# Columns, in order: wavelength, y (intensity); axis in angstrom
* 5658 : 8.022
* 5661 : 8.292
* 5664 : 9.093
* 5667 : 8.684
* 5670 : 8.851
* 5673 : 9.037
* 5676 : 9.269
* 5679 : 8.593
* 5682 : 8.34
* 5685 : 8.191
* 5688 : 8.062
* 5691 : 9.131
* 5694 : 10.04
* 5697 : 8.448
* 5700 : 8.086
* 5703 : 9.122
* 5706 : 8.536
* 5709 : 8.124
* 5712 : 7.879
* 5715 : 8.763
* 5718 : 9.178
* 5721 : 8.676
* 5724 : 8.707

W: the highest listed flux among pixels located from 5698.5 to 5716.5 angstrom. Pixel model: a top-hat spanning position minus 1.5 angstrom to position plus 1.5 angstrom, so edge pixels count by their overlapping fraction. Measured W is 9.122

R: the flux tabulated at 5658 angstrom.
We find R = 8.022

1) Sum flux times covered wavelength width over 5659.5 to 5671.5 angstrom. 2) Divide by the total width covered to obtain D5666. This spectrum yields 8.73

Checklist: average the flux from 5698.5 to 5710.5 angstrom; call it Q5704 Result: 8.47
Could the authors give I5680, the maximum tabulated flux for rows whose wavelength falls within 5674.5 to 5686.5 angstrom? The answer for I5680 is 9.269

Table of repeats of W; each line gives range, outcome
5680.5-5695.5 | 10.04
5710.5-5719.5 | 9.178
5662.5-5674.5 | 9.093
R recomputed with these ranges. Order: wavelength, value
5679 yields 8.593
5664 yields 9.093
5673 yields 9.037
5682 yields 8.34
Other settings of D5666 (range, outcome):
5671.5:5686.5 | 8.69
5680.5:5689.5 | 8.2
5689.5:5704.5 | 8.97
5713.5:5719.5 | 8.97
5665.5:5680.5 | 8.89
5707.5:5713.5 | 8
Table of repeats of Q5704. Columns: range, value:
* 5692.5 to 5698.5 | 9.24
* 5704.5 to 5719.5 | 8.5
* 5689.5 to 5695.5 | 9.59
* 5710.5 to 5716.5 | 8.32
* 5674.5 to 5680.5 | 8.93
